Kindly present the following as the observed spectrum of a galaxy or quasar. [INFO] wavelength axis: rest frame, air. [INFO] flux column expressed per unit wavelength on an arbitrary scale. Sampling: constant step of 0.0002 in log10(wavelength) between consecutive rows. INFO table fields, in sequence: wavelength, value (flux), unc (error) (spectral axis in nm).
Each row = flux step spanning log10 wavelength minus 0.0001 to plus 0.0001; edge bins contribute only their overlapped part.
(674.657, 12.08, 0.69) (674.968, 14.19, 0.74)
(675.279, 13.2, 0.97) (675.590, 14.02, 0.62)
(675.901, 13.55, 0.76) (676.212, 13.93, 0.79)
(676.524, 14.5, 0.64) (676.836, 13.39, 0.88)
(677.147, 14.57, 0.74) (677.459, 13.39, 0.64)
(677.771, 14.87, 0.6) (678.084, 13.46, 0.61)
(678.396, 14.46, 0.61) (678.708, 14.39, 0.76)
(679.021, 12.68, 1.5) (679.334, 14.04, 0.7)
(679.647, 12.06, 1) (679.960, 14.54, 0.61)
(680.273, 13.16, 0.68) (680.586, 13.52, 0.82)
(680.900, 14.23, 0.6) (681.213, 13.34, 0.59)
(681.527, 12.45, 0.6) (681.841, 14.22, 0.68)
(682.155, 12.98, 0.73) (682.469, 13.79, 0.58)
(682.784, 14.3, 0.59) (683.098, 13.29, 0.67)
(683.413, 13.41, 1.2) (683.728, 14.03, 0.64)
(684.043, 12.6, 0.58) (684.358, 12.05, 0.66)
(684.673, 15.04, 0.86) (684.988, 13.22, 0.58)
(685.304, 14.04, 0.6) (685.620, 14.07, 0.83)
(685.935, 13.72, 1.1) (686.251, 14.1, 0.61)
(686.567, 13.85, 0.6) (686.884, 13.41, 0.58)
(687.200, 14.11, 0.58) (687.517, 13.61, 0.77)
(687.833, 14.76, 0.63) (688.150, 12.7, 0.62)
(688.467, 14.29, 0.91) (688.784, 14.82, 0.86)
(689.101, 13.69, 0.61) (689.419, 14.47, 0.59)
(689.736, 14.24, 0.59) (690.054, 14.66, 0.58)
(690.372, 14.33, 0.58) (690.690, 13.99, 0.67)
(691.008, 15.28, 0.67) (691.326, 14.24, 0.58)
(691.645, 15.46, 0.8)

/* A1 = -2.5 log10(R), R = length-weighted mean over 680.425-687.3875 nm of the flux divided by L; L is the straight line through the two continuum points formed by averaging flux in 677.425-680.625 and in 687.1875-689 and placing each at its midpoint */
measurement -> 0.02 mag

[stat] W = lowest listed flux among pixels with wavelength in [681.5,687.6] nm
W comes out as 12.05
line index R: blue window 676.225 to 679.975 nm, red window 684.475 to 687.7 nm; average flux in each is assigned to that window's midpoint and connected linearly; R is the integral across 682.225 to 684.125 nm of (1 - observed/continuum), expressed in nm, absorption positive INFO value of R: 0.04 nm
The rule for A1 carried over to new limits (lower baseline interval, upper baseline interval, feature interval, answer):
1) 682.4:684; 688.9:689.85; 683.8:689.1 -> 0.01 mag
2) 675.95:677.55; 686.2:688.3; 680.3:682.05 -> 0.03 mag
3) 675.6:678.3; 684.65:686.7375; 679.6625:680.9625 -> 0.02 mag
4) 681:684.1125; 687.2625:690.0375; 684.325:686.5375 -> -0.01 mag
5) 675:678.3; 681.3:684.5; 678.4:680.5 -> 0.01 mag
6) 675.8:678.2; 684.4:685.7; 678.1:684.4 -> 0.03 mag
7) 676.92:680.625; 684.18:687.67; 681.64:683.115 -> 0.00 mag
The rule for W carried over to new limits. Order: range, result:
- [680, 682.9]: 12.45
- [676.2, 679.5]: 12.68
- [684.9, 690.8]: 12.7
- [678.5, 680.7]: 12.06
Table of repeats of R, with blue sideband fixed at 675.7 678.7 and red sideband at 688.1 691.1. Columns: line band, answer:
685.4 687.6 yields 0.057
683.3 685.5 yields 0.106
